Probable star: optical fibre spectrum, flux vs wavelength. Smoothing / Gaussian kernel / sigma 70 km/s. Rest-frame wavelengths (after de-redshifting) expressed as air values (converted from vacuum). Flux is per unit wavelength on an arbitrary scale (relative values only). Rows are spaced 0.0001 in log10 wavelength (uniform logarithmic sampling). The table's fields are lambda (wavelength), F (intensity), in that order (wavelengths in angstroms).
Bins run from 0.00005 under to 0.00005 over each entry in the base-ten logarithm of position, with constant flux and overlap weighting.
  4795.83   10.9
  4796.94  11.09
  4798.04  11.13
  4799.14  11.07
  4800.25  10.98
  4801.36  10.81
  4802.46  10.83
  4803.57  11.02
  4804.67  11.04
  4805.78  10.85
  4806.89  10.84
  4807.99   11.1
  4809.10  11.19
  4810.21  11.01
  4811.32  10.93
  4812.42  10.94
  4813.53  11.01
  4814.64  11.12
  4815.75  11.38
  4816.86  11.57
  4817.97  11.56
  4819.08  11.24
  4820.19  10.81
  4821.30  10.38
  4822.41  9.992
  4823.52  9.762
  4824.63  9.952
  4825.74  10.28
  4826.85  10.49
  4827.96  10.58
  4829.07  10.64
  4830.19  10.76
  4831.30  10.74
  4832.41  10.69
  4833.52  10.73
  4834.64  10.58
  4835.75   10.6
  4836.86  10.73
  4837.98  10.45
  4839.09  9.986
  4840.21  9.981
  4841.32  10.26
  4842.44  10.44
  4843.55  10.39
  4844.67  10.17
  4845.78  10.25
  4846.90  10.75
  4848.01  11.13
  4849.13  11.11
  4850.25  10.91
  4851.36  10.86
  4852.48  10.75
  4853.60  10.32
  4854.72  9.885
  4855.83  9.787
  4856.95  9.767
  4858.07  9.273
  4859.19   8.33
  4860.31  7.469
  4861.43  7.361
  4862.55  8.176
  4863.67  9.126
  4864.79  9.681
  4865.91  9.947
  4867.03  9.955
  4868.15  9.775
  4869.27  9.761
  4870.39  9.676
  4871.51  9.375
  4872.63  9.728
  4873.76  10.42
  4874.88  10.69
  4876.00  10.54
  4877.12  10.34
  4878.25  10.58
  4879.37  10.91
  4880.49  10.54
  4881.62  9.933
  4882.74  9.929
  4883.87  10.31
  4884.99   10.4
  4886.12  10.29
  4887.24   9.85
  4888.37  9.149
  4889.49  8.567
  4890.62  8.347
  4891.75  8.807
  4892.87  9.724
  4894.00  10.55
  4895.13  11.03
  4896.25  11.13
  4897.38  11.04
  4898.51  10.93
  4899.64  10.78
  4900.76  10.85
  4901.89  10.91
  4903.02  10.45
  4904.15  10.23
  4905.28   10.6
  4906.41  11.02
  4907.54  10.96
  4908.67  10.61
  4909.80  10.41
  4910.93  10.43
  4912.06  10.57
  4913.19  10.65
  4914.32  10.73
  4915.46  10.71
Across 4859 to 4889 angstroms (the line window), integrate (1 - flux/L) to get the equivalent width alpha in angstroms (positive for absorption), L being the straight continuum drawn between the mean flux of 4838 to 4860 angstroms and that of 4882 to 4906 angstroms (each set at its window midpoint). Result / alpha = 1.4 angstroms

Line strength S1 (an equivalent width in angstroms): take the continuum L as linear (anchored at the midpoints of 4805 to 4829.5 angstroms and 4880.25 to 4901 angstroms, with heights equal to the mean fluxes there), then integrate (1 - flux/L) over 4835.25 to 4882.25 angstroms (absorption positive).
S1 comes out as 1.8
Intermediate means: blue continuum 10.8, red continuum 10.1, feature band 10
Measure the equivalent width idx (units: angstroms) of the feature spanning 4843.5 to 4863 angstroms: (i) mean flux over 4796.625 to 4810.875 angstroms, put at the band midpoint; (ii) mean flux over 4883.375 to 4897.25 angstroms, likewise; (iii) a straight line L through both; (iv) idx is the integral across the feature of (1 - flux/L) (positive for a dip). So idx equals 1.0 angstroms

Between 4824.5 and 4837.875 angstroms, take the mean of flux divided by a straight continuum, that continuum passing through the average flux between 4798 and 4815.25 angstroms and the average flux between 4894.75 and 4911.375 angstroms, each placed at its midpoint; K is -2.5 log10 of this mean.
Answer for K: 0.035 mag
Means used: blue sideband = 11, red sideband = 10.8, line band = 10.6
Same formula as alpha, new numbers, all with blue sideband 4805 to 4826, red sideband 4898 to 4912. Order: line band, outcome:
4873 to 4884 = 0.3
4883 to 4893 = 1.1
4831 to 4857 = 0.8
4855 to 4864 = 1.7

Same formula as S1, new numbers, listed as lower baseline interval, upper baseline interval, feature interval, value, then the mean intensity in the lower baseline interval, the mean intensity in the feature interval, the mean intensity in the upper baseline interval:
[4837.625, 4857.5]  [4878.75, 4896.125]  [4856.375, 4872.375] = 1.67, 10.4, 9.13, 9.93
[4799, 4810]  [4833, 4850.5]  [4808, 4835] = -0.03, 11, 10.8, 10.5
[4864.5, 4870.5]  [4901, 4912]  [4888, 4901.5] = 0.38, 9.82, 10.1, 10.6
